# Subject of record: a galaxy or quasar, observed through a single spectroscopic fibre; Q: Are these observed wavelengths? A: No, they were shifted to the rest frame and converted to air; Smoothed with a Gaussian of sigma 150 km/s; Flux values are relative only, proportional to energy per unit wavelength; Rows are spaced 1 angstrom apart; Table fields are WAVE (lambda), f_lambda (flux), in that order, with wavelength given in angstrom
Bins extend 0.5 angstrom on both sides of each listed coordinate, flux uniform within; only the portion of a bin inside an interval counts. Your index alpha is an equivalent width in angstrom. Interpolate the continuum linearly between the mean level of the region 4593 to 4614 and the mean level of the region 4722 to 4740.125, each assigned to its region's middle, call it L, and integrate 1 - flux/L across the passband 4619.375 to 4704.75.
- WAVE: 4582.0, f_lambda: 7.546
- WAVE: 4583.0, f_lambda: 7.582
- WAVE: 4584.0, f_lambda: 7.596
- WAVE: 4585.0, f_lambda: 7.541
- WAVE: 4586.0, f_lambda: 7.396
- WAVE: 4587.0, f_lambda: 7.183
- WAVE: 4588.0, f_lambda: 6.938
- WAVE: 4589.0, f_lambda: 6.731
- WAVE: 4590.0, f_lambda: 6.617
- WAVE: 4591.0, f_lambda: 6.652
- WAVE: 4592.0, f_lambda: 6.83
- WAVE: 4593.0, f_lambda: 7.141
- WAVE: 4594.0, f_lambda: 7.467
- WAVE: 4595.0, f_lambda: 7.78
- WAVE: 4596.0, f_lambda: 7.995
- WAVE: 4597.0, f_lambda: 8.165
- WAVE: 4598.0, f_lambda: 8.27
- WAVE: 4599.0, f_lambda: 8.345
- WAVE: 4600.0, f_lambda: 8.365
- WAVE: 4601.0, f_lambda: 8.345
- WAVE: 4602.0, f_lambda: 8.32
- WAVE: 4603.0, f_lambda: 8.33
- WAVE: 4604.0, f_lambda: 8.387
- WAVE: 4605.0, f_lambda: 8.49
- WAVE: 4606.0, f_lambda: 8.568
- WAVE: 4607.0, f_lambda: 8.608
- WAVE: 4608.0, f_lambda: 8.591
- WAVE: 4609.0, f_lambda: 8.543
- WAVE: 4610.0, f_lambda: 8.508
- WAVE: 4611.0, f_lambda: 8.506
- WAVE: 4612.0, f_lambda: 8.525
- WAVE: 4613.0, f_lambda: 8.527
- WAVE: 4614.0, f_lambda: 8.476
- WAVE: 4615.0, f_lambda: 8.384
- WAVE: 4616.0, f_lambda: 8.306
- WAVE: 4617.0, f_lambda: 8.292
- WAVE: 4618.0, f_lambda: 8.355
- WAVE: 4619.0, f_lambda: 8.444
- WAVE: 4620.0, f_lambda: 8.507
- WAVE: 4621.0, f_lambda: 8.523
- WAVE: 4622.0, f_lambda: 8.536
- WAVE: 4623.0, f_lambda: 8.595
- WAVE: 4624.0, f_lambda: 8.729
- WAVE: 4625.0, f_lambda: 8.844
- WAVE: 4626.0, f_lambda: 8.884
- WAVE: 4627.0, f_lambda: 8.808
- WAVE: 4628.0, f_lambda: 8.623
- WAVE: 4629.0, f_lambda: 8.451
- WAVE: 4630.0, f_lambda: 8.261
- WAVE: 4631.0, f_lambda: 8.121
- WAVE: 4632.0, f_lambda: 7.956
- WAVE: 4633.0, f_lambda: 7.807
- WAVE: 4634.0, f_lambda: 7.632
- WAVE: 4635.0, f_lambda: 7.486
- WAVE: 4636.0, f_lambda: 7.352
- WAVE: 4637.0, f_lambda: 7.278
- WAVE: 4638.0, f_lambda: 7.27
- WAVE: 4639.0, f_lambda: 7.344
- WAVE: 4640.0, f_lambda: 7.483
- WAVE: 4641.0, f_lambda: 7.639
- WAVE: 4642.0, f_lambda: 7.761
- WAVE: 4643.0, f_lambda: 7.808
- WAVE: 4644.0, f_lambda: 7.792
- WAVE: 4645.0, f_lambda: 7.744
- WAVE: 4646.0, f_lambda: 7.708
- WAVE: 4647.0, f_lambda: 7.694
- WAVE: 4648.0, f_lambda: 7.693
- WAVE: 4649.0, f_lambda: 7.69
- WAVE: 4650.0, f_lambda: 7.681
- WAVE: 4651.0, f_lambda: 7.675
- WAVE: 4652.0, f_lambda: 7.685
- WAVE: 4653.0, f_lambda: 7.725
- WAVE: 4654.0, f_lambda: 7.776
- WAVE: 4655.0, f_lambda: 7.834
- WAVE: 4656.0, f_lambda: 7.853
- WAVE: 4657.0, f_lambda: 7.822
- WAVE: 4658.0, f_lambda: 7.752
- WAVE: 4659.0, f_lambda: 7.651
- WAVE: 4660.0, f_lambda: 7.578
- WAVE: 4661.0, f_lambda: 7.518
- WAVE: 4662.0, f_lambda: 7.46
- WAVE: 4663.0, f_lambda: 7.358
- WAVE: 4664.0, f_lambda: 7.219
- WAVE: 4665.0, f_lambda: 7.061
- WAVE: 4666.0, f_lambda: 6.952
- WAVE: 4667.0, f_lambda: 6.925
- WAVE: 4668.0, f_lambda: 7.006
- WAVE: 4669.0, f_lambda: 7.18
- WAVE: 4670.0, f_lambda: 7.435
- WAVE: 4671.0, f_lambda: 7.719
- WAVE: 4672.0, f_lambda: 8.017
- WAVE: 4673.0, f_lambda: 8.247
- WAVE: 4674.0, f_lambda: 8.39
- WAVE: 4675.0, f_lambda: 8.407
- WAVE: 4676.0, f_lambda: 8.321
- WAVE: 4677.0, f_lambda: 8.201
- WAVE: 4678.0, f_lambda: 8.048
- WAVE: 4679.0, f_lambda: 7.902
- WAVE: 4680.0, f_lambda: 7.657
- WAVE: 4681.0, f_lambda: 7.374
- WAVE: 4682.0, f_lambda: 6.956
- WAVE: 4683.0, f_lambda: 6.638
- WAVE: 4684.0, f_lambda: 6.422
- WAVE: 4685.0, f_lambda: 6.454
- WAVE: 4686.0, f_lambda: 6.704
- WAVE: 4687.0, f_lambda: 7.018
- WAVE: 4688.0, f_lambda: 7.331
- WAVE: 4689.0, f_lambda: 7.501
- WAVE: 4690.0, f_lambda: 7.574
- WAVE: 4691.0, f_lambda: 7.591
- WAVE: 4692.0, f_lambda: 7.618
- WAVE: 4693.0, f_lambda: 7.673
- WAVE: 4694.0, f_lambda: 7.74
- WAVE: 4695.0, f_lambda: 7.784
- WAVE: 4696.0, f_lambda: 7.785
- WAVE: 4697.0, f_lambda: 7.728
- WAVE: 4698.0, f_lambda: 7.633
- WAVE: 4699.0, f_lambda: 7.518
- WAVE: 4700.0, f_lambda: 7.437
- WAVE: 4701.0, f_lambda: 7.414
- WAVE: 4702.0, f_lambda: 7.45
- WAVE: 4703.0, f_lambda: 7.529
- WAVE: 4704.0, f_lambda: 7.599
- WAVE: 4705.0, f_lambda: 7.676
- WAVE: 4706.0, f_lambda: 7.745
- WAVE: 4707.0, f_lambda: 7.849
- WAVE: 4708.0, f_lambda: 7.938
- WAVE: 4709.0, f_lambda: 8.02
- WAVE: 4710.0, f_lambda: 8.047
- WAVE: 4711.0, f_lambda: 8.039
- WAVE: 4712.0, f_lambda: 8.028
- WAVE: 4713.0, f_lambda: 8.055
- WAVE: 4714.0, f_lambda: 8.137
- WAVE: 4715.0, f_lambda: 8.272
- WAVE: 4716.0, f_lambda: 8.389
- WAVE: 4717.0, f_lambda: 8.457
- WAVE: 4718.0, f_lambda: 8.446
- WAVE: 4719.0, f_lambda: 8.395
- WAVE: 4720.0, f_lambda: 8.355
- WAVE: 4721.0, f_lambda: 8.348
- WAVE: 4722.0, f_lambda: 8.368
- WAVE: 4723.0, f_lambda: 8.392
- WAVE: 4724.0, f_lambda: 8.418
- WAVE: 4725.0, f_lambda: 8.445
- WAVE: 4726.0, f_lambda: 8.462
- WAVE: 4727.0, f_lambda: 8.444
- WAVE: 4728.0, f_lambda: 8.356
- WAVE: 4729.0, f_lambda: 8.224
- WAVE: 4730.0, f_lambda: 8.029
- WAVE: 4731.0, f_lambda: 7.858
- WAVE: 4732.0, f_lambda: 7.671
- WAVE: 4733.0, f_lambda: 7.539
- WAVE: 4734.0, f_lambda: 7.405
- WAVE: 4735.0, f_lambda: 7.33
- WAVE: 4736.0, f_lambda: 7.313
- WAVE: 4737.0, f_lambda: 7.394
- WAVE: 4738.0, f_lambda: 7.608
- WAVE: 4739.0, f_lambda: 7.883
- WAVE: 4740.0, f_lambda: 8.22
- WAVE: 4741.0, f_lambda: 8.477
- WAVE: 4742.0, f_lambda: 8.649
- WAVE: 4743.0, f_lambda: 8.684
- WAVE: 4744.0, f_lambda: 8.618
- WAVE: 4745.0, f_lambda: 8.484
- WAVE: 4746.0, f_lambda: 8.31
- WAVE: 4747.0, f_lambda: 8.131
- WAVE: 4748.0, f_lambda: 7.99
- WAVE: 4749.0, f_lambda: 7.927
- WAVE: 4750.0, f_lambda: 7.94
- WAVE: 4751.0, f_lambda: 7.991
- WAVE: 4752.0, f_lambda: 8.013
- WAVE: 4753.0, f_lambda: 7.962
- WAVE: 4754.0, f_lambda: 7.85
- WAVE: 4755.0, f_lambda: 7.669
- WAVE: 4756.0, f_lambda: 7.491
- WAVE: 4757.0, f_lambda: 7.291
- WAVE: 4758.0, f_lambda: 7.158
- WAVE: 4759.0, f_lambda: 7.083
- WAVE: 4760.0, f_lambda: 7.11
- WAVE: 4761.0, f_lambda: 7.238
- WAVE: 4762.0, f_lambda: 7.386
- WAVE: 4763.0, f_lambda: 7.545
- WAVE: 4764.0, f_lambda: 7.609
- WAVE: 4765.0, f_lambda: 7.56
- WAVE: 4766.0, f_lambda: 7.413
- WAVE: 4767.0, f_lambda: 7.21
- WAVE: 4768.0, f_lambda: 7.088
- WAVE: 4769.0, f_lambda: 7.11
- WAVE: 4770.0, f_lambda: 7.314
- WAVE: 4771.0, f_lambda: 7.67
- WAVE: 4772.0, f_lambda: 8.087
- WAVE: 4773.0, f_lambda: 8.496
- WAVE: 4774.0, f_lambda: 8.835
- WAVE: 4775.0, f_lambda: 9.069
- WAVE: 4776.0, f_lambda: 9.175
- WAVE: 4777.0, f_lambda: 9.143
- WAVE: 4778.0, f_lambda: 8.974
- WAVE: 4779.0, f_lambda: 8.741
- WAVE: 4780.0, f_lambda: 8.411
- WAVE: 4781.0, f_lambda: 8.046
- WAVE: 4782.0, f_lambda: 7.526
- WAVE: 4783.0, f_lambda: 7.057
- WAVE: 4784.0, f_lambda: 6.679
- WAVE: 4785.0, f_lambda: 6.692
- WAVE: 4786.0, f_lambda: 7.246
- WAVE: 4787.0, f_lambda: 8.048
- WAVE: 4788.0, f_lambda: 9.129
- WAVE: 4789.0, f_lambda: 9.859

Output 4.64 angstrom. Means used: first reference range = 8.31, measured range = 7.7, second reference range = 7.95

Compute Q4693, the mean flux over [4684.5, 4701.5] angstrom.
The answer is 7.44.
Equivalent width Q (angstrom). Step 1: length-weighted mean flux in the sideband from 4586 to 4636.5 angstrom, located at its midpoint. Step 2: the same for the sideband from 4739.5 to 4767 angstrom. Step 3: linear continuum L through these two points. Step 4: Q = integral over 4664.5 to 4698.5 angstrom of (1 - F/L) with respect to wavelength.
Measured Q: 2.0 angstrom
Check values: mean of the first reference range 8.11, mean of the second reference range 7.83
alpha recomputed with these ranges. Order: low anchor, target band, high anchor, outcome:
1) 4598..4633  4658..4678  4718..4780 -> 1.56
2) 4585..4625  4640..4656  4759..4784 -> 0.61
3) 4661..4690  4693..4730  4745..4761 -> -2.19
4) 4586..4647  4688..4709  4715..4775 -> 0.85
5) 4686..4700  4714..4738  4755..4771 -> -2.09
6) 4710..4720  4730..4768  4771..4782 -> 3.08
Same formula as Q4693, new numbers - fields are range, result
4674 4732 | 7.83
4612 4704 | 7.76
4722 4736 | 8.03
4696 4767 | 7.9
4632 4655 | 7.64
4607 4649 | 8.14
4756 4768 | 7.32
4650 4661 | 7.72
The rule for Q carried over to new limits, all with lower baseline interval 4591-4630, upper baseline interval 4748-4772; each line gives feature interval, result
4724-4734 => -0.5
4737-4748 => -0.9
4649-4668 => 1.3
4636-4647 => 0.8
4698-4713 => 0.1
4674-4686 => 0.7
